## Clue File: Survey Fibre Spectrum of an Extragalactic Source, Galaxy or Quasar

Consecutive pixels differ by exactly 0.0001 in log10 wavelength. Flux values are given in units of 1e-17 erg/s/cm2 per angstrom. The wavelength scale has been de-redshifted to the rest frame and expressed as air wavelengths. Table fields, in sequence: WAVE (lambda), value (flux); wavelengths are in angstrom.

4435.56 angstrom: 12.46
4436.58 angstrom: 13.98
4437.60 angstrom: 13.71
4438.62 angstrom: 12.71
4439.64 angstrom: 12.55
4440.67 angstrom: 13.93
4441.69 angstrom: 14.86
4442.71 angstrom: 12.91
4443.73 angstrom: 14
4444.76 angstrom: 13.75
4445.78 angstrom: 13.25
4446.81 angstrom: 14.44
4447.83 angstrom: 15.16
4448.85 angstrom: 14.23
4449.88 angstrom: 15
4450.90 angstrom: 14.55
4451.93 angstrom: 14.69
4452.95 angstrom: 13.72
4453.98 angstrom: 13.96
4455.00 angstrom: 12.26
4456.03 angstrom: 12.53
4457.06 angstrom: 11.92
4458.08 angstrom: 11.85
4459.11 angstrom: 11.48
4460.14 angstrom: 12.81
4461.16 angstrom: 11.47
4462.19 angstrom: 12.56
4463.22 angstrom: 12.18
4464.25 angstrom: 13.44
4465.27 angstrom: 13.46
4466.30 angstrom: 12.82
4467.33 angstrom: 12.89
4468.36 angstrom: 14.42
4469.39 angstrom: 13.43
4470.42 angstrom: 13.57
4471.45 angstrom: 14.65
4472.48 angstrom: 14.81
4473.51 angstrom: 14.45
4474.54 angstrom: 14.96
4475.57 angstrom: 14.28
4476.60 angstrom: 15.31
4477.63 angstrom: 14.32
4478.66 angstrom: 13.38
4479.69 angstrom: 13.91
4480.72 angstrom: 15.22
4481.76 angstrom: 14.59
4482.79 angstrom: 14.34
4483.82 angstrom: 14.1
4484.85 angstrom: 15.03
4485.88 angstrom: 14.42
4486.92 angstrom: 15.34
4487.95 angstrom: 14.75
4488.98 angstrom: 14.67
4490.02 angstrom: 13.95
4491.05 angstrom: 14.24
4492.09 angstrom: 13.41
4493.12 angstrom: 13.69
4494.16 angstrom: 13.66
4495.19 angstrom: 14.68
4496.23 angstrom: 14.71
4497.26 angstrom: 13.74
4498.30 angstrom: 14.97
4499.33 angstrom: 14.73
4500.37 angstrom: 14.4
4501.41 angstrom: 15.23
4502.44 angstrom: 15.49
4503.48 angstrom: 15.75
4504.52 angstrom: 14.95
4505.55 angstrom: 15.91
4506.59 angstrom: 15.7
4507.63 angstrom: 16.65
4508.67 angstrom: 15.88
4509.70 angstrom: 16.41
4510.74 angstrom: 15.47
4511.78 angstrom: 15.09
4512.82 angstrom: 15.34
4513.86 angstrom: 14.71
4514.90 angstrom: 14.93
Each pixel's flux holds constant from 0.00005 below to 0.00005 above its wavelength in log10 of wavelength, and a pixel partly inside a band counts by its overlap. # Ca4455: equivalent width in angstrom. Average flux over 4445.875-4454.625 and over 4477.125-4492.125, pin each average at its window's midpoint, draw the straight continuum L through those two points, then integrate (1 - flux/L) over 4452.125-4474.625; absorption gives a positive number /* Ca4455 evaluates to 1.9 angstrom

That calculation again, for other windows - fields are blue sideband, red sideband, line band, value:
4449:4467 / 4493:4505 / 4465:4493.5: -0.7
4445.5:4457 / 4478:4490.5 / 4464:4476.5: 0.2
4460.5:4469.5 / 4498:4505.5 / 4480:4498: 0.0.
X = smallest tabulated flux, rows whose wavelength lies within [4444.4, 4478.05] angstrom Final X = 11.47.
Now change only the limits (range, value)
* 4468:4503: 13.38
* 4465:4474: 12.82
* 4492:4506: 13.41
